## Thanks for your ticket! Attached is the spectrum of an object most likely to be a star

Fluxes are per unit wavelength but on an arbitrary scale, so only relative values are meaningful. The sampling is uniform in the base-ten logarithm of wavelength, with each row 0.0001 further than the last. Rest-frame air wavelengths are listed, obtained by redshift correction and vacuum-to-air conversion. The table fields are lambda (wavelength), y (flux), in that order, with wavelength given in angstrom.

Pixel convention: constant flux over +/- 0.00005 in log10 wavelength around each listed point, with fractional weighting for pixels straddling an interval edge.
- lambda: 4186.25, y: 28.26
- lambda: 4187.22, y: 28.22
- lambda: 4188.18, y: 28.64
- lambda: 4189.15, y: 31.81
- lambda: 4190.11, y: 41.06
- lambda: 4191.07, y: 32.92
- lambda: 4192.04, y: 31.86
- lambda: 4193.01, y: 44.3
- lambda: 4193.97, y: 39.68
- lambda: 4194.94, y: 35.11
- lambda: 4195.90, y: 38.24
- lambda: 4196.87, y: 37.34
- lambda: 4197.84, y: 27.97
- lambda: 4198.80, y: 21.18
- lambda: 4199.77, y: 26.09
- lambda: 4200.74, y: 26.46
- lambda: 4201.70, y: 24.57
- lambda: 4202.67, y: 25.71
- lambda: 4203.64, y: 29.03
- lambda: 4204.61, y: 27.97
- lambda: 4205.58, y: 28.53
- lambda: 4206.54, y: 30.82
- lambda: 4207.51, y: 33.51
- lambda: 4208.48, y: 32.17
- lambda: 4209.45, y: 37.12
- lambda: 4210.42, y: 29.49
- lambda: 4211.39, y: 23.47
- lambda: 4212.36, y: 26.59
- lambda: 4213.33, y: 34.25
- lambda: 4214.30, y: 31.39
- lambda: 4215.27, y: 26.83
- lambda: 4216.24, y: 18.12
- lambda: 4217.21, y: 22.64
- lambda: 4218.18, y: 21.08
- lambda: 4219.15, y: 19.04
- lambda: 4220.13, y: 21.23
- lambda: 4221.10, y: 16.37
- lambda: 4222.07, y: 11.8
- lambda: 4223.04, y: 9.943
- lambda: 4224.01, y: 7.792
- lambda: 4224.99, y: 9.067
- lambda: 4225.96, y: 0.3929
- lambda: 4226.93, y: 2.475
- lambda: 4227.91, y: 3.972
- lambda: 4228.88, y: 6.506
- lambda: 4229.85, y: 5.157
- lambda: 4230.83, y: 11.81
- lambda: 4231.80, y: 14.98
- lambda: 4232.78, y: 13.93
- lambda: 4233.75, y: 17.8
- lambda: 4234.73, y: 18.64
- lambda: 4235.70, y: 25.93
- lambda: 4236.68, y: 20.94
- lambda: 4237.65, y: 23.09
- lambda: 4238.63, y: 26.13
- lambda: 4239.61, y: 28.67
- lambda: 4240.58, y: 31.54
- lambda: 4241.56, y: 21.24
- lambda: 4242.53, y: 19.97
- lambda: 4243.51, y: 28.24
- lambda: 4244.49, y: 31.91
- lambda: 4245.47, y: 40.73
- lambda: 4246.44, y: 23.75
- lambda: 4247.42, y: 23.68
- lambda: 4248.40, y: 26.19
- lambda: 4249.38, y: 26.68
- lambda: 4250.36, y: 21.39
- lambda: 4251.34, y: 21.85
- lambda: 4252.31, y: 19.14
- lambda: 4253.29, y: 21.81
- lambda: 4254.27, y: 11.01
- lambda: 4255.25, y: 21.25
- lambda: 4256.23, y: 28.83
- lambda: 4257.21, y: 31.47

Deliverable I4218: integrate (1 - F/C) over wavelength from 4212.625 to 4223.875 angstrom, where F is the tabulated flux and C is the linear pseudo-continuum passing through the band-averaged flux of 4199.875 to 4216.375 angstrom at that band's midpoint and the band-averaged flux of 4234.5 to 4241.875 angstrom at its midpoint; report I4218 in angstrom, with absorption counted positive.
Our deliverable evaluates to 2.7 angstrom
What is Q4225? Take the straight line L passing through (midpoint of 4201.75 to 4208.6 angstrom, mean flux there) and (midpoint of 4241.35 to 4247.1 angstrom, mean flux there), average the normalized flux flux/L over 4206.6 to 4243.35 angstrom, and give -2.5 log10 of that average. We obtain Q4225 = 0.40 mag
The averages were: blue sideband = 29.2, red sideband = 27.9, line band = 19.8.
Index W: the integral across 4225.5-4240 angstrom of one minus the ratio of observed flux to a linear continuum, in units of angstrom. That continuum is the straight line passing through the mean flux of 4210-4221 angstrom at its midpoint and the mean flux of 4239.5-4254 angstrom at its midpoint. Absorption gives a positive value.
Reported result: 6.1 angstrom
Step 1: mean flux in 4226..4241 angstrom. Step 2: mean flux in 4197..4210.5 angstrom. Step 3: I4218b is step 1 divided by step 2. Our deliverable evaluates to 0.56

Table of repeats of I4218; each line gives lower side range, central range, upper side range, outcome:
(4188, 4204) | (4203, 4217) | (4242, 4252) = 0.6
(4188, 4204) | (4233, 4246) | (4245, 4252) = 0.7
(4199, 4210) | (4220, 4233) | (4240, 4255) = 8.5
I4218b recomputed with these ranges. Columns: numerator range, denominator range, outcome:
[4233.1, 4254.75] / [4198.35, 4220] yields 0.89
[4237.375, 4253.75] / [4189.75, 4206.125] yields 0.81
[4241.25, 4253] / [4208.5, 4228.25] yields 1.33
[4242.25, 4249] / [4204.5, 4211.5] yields 0.91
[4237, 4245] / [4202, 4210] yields 0.86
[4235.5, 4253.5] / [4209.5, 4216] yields 0.88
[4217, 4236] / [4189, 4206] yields 0.40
